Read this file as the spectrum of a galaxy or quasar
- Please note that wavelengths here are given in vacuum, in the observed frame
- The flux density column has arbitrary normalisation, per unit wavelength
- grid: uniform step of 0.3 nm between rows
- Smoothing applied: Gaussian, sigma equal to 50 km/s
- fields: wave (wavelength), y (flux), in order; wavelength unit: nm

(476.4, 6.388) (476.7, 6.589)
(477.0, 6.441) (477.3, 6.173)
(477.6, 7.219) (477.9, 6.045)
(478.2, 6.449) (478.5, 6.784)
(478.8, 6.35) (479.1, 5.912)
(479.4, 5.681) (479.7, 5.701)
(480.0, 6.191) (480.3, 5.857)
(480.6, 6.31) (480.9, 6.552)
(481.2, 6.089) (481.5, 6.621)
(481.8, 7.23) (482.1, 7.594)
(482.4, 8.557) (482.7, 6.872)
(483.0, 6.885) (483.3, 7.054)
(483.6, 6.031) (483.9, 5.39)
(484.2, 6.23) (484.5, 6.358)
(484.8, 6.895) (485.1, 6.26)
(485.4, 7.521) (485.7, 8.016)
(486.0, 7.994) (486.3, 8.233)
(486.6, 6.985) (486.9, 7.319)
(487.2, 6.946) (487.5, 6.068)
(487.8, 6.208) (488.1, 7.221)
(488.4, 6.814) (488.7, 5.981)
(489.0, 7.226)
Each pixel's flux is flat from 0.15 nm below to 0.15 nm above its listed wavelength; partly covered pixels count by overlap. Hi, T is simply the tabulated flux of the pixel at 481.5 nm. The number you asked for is 6.621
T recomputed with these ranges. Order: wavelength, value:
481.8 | 7.23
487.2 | 6.946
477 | 6.441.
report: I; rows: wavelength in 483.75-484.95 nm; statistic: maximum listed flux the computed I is 6.895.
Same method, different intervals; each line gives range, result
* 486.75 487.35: 7.319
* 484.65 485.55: 7.521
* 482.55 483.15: 6.885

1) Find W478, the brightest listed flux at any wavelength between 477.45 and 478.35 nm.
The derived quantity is 7.219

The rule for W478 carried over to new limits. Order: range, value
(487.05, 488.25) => 7.221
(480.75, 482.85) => 8.557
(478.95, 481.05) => 6.552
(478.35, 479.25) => 6.784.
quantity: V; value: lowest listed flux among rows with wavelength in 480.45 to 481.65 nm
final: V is 6.089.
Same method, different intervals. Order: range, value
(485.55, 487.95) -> 6.068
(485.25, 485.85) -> 7.521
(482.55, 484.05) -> 5.39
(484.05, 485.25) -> 6.23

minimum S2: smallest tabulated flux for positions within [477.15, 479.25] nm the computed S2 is 5.912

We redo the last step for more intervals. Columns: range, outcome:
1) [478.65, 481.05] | 5.681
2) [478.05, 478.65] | 6.449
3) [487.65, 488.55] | 6.208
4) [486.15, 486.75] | 6.985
